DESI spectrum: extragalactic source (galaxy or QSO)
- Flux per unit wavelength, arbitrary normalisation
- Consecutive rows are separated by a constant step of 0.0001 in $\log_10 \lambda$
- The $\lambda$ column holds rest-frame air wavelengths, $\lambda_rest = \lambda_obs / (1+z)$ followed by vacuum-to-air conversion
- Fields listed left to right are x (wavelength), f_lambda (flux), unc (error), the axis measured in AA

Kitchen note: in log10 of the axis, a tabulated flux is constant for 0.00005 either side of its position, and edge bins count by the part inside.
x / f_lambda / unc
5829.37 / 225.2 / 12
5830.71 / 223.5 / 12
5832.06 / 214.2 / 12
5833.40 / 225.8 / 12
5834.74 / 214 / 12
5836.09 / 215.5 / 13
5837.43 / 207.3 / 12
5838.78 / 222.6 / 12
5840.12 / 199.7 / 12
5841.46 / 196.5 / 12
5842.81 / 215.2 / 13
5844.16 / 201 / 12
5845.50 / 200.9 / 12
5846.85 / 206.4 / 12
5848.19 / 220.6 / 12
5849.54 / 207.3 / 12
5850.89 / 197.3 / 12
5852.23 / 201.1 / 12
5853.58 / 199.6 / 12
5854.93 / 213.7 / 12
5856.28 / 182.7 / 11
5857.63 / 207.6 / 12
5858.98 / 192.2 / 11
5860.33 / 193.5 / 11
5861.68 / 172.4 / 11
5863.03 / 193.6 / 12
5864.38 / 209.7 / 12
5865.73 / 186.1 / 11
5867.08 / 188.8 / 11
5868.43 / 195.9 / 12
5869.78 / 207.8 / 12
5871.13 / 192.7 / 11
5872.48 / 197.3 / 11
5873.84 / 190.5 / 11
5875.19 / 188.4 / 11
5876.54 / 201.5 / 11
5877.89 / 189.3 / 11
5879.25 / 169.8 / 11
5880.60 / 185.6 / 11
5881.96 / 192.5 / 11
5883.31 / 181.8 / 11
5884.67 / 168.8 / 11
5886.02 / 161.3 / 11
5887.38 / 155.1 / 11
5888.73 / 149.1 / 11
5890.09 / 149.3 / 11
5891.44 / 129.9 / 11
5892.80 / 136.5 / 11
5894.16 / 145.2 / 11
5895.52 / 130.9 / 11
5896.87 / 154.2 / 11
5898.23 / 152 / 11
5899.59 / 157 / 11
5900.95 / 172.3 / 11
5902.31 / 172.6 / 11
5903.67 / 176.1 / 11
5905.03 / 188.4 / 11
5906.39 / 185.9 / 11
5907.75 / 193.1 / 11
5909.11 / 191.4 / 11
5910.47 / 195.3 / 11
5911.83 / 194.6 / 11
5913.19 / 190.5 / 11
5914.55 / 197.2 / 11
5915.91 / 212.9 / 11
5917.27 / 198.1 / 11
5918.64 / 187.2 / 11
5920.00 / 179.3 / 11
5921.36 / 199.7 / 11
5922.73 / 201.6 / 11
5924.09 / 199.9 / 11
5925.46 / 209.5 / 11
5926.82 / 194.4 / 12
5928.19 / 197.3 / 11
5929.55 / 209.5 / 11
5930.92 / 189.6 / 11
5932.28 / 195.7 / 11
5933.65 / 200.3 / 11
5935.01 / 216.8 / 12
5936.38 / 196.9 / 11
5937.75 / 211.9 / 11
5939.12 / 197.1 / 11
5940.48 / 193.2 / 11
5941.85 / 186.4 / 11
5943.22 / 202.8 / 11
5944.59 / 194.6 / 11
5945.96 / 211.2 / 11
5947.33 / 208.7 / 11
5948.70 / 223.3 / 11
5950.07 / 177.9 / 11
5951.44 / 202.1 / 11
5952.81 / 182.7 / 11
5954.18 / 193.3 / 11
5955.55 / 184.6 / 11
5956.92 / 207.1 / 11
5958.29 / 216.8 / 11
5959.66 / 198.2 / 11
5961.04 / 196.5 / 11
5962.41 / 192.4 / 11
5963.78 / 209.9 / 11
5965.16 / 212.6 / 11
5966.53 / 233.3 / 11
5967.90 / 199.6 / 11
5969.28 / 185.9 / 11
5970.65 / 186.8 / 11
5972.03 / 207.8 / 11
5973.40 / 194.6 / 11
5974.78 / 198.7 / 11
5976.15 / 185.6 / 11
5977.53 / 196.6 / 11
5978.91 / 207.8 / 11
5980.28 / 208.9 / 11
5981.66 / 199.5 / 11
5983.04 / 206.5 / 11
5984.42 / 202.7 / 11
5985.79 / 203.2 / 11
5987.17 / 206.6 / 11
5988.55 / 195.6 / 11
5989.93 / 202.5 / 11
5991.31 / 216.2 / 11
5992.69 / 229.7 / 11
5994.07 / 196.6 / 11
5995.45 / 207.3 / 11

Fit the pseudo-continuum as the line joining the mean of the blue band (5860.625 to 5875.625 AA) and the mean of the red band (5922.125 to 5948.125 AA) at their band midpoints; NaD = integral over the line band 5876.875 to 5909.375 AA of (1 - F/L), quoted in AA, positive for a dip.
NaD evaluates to 4.9 AA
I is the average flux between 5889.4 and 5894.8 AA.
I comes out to 140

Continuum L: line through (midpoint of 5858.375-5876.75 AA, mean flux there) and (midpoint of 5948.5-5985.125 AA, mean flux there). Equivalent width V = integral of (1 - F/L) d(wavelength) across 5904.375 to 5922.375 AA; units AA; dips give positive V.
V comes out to 0.3 AA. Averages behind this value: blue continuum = 193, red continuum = 200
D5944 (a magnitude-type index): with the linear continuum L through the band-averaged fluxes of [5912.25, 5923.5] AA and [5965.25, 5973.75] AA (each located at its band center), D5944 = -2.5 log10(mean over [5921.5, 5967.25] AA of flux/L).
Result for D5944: -0.01 mag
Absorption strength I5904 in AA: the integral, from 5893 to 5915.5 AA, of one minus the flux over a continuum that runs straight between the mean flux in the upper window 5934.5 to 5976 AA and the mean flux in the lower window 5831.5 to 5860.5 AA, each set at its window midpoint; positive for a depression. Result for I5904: 3.2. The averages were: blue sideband 206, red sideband 201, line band 174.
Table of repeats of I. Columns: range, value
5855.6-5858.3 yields 195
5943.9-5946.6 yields 203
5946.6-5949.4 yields 216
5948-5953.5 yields 197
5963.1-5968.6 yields 214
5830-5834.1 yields 221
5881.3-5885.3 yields 181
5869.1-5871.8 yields 200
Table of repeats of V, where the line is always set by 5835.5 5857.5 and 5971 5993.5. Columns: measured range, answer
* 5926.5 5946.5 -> 0.4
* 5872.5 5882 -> 0.8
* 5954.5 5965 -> 0.1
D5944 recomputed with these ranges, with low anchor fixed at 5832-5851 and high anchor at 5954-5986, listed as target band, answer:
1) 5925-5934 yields 0.03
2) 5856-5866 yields 0.09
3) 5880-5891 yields 0.23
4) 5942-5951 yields 0.01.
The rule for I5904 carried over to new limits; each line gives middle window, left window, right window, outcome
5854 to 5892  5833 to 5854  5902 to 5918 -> 3.2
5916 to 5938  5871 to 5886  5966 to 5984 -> -0.7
